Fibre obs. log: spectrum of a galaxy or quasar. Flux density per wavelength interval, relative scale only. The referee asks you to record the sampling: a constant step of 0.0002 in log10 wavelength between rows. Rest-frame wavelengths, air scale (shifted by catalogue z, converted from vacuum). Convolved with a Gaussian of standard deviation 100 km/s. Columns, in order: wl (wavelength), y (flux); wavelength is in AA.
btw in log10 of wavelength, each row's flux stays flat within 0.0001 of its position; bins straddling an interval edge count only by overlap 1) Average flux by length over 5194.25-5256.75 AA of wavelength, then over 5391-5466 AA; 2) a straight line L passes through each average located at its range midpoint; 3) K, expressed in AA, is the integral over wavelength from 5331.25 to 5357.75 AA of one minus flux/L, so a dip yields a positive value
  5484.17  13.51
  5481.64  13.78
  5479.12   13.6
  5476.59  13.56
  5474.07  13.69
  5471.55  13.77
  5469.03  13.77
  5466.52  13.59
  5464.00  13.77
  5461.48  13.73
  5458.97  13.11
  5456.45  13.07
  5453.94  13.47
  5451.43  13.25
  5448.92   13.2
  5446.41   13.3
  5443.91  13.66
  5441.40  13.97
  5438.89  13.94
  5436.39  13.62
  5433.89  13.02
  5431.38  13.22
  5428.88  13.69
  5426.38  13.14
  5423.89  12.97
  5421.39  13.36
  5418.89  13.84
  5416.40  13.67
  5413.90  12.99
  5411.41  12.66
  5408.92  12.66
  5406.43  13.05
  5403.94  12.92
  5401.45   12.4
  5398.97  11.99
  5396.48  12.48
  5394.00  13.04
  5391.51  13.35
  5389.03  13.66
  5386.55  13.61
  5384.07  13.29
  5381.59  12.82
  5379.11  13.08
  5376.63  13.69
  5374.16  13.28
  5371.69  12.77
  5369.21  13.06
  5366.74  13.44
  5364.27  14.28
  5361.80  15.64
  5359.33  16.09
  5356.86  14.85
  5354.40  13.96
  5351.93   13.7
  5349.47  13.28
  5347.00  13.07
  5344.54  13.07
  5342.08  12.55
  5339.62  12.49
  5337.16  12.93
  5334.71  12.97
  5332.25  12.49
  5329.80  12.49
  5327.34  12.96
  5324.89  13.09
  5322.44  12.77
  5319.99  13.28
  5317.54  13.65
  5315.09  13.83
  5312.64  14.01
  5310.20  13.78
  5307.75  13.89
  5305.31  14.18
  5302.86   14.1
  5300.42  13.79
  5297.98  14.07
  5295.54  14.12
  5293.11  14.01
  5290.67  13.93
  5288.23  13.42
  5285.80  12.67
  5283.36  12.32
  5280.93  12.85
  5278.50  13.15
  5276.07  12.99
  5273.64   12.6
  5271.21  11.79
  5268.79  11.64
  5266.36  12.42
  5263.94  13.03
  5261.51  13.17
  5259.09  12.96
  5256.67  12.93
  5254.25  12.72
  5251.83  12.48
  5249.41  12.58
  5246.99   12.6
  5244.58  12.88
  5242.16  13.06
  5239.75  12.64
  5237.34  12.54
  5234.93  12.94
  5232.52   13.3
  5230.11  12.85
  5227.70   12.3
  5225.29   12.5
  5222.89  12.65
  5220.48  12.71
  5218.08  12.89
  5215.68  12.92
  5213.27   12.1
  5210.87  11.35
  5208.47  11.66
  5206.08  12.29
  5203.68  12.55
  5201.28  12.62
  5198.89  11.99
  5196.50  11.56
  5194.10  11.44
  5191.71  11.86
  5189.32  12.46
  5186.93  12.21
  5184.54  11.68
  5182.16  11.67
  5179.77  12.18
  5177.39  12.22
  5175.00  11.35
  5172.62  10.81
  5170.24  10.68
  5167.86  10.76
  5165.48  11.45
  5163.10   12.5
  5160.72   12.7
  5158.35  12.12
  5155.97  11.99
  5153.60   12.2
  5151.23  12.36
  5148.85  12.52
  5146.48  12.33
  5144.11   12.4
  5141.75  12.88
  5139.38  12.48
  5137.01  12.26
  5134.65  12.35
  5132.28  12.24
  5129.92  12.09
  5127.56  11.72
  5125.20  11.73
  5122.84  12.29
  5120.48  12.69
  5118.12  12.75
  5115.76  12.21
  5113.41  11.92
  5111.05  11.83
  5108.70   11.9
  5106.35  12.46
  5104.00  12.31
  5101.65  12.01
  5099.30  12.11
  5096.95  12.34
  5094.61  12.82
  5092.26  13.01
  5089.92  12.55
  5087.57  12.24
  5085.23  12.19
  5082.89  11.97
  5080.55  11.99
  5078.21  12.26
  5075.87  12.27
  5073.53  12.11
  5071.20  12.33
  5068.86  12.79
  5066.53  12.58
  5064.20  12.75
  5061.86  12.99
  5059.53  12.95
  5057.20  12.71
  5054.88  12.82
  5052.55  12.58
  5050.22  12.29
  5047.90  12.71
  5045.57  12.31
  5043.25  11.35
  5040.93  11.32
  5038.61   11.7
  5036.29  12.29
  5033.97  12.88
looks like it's -0.6 AA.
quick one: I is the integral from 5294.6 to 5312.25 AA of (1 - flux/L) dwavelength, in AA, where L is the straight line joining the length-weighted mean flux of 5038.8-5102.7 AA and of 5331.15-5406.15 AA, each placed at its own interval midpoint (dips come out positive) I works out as -1.2 AA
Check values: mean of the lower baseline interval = 12.4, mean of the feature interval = 14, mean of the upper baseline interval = 13.3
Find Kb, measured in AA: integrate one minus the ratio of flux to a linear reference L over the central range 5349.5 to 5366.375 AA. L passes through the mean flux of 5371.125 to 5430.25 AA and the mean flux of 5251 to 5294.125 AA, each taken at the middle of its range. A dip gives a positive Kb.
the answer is -2.03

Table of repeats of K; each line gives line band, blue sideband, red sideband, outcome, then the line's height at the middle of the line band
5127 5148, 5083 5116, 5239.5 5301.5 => 0.2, 12.4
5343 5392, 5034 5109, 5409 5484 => -1.8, 13.2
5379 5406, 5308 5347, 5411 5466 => 0.6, 13.3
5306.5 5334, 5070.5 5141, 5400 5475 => -0.7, 13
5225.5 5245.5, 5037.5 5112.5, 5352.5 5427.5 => 0.1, 12.9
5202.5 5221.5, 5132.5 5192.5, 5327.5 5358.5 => 0.1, 12.3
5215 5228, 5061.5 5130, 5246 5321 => 0.2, 12.9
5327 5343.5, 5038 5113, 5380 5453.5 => 0.4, 13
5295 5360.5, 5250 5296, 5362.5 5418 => -2.7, 13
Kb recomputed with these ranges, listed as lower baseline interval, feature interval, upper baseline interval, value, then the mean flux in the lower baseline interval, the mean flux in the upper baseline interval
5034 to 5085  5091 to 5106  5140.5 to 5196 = -0.29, 12.3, 11.9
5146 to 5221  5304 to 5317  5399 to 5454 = -1.31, 12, 13.2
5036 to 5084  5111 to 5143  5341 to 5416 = 0.75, 12.3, 13.4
